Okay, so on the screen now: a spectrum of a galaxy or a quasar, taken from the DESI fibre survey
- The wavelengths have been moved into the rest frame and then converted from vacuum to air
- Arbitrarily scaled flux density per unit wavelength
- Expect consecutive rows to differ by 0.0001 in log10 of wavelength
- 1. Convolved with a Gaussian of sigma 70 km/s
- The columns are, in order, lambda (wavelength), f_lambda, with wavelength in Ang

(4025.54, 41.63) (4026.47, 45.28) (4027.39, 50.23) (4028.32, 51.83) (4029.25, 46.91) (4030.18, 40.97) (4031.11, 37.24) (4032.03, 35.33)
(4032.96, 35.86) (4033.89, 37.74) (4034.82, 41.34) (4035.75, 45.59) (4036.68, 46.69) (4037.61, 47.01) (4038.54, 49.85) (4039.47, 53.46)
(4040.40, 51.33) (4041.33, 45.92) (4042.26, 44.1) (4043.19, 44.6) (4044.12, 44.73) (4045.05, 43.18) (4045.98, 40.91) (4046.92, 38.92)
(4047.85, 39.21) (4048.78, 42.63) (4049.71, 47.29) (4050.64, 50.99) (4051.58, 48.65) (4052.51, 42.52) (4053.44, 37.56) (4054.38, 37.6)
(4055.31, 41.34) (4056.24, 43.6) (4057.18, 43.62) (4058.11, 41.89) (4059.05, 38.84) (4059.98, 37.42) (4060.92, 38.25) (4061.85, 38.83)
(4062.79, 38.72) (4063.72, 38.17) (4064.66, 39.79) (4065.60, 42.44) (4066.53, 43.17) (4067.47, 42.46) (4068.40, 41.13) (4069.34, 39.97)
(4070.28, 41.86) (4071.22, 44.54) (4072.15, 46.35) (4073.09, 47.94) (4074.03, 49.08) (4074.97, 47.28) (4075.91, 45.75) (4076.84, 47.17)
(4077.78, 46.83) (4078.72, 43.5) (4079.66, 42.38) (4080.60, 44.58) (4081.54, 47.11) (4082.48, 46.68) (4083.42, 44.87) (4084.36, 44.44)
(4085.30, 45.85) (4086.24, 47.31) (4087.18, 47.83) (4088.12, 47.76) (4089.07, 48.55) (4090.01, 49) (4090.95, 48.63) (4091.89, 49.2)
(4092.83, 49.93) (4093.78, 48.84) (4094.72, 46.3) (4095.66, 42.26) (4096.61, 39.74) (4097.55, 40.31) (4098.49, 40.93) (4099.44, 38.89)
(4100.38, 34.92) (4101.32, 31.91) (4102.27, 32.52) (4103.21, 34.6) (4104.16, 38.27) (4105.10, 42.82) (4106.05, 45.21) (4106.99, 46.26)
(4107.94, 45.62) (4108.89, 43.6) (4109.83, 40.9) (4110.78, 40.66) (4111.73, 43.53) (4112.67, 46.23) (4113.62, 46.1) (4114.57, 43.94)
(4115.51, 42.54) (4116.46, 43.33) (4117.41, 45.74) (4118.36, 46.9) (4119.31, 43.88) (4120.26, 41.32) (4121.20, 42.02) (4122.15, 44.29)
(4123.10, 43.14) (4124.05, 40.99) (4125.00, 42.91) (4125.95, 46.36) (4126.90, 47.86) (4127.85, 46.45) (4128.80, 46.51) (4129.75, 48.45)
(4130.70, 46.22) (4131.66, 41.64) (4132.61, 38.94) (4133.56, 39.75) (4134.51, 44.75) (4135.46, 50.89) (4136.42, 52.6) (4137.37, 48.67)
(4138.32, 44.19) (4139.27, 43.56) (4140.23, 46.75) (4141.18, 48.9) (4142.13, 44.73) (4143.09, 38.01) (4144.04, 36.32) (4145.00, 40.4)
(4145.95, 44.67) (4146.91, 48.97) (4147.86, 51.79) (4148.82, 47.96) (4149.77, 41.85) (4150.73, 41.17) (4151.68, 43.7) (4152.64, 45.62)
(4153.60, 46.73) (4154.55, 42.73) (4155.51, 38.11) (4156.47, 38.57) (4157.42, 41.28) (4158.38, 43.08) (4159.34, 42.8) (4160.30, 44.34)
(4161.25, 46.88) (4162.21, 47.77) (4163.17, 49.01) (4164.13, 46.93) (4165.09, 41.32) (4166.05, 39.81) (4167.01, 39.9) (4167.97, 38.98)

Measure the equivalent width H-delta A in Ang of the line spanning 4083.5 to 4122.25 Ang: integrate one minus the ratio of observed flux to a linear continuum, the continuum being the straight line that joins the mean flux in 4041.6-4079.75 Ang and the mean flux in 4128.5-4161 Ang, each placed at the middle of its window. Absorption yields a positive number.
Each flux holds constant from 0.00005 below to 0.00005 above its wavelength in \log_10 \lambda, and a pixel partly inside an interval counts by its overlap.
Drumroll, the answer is 0.1 Ang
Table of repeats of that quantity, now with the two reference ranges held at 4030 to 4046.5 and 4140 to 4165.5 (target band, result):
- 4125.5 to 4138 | -0.6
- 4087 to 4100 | -0.5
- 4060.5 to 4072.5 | 0.7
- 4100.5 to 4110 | 0.9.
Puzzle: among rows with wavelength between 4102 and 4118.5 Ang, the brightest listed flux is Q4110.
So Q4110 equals 46.9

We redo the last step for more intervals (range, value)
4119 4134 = 48.45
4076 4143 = 52.6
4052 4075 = 49.08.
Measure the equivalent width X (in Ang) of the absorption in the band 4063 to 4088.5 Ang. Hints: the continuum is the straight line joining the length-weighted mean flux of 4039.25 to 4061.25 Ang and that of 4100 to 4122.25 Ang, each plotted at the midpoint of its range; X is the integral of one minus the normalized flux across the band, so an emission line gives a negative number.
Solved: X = -1.16 Ang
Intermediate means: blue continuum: 43.2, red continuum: 42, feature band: 44.6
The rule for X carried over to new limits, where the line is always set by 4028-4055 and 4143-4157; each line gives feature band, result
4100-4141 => -0.1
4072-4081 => -0.5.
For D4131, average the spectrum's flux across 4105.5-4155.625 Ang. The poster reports 44.5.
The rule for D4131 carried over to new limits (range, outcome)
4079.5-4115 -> 43.6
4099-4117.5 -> 41.3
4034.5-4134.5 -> 43.7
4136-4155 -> 45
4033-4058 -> 44.1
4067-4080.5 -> 44.7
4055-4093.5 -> 44.3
